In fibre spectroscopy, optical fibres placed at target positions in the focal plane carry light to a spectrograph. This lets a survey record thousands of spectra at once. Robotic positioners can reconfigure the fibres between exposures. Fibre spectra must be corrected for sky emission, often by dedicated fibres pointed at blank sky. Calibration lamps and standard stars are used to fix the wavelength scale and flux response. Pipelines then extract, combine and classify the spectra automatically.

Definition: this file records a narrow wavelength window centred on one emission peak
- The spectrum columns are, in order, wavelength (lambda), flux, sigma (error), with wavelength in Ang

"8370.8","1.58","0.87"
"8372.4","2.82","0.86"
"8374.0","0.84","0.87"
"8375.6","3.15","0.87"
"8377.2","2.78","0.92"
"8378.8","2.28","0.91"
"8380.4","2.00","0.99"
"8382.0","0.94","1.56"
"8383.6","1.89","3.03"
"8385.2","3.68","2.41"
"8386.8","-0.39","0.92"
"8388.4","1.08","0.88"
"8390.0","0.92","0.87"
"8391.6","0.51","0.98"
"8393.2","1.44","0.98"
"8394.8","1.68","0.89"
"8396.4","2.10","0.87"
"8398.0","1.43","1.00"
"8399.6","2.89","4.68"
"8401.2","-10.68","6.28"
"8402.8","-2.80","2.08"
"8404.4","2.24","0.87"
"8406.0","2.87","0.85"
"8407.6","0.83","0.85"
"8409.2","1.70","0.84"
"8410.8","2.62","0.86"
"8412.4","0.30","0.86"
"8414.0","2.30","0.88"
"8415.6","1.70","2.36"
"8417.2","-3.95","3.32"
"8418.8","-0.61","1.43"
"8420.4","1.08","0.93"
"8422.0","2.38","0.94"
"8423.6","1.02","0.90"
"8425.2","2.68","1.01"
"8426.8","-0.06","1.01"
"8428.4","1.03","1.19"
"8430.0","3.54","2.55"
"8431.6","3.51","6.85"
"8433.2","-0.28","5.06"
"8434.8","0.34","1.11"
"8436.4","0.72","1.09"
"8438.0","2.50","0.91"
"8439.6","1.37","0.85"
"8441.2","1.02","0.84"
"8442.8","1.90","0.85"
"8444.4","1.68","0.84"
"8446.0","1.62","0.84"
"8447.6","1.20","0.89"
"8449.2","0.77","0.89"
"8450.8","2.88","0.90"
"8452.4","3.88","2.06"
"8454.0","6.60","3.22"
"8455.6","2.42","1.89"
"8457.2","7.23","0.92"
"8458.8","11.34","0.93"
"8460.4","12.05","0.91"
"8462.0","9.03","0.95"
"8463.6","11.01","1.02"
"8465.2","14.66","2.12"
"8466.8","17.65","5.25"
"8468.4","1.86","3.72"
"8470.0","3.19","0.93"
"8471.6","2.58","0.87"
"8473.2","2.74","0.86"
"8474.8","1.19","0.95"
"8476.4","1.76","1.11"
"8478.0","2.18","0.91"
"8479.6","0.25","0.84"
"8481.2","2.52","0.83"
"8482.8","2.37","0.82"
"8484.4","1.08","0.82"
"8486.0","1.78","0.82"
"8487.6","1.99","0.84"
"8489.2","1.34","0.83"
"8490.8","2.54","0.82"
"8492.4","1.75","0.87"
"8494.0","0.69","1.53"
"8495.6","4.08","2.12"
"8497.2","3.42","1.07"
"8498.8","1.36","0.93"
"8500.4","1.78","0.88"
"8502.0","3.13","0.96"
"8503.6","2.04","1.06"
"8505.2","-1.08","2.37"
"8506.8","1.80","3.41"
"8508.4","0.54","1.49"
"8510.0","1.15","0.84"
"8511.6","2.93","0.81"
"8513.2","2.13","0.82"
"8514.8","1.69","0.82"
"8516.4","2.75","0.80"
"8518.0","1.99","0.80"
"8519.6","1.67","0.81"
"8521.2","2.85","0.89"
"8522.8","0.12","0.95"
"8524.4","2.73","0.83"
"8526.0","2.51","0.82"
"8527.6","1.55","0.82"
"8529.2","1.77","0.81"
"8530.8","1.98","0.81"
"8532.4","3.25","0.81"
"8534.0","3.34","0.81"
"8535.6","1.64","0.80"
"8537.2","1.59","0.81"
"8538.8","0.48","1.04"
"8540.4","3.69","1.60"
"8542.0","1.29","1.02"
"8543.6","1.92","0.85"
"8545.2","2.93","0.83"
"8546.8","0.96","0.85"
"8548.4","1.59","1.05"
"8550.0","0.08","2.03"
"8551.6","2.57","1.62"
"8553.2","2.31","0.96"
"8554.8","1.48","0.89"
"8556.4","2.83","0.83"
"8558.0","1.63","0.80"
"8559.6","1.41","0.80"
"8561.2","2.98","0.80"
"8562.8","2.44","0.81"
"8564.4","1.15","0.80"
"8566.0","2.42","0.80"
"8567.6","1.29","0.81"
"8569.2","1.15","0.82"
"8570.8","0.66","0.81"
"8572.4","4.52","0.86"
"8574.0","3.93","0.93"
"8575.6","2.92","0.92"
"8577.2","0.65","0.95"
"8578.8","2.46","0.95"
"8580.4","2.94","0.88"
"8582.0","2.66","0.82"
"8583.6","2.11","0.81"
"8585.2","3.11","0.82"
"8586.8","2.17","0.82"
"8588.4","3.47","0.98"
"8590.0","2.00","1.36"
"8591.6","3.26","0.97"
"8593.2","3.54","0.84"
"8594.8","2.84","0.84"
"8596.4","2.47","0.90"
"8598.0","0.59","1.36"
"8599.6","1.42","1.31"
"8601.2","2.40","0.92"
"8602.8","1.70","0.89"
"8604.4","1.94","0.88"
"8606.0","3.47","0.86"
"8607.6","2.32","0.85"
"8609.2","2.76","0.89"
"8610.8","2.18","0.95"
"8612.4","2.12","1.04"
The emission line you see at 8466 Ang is [O II]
